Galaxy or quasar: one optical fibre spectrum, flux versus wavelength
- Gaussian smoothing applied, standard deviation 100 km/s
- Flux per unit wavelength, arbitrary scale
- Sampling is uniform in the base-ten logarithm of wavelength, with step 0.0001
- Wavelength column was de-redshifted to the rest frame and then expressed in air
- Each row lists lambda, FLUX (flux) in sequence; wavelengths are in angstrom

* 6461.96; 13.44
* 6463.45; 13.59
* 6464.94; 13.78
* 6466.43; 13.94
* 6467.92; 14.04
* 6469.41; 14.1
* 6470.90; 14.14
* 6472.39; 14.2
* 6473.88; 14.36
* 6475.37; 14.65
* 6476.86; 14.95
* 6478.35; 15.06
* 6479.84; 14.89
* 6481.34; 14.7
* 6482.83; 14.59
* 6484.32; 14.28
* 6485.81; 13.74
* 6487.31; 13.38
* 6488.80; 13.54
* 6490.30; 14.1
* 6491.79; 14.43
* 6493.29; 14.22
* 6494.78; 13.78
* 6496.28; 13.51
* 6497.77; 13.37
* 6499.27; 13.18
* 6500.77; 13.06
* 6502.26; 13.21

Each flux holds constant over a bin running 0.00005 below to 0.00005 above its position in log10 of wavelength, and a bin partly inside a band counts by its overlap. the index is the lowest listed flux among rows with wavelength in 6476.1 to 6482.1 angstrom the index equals 14.7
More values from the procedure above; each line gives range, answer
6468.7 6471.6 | 14.1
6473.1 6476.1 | 14.36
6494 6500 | 13.18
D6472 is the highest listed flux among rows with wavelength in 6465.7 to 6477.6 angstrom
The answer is 14.95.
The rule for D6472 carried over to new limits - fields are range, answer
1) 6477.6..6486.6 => 15.06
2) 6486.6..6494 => 14.43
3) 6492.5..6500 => 14.22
